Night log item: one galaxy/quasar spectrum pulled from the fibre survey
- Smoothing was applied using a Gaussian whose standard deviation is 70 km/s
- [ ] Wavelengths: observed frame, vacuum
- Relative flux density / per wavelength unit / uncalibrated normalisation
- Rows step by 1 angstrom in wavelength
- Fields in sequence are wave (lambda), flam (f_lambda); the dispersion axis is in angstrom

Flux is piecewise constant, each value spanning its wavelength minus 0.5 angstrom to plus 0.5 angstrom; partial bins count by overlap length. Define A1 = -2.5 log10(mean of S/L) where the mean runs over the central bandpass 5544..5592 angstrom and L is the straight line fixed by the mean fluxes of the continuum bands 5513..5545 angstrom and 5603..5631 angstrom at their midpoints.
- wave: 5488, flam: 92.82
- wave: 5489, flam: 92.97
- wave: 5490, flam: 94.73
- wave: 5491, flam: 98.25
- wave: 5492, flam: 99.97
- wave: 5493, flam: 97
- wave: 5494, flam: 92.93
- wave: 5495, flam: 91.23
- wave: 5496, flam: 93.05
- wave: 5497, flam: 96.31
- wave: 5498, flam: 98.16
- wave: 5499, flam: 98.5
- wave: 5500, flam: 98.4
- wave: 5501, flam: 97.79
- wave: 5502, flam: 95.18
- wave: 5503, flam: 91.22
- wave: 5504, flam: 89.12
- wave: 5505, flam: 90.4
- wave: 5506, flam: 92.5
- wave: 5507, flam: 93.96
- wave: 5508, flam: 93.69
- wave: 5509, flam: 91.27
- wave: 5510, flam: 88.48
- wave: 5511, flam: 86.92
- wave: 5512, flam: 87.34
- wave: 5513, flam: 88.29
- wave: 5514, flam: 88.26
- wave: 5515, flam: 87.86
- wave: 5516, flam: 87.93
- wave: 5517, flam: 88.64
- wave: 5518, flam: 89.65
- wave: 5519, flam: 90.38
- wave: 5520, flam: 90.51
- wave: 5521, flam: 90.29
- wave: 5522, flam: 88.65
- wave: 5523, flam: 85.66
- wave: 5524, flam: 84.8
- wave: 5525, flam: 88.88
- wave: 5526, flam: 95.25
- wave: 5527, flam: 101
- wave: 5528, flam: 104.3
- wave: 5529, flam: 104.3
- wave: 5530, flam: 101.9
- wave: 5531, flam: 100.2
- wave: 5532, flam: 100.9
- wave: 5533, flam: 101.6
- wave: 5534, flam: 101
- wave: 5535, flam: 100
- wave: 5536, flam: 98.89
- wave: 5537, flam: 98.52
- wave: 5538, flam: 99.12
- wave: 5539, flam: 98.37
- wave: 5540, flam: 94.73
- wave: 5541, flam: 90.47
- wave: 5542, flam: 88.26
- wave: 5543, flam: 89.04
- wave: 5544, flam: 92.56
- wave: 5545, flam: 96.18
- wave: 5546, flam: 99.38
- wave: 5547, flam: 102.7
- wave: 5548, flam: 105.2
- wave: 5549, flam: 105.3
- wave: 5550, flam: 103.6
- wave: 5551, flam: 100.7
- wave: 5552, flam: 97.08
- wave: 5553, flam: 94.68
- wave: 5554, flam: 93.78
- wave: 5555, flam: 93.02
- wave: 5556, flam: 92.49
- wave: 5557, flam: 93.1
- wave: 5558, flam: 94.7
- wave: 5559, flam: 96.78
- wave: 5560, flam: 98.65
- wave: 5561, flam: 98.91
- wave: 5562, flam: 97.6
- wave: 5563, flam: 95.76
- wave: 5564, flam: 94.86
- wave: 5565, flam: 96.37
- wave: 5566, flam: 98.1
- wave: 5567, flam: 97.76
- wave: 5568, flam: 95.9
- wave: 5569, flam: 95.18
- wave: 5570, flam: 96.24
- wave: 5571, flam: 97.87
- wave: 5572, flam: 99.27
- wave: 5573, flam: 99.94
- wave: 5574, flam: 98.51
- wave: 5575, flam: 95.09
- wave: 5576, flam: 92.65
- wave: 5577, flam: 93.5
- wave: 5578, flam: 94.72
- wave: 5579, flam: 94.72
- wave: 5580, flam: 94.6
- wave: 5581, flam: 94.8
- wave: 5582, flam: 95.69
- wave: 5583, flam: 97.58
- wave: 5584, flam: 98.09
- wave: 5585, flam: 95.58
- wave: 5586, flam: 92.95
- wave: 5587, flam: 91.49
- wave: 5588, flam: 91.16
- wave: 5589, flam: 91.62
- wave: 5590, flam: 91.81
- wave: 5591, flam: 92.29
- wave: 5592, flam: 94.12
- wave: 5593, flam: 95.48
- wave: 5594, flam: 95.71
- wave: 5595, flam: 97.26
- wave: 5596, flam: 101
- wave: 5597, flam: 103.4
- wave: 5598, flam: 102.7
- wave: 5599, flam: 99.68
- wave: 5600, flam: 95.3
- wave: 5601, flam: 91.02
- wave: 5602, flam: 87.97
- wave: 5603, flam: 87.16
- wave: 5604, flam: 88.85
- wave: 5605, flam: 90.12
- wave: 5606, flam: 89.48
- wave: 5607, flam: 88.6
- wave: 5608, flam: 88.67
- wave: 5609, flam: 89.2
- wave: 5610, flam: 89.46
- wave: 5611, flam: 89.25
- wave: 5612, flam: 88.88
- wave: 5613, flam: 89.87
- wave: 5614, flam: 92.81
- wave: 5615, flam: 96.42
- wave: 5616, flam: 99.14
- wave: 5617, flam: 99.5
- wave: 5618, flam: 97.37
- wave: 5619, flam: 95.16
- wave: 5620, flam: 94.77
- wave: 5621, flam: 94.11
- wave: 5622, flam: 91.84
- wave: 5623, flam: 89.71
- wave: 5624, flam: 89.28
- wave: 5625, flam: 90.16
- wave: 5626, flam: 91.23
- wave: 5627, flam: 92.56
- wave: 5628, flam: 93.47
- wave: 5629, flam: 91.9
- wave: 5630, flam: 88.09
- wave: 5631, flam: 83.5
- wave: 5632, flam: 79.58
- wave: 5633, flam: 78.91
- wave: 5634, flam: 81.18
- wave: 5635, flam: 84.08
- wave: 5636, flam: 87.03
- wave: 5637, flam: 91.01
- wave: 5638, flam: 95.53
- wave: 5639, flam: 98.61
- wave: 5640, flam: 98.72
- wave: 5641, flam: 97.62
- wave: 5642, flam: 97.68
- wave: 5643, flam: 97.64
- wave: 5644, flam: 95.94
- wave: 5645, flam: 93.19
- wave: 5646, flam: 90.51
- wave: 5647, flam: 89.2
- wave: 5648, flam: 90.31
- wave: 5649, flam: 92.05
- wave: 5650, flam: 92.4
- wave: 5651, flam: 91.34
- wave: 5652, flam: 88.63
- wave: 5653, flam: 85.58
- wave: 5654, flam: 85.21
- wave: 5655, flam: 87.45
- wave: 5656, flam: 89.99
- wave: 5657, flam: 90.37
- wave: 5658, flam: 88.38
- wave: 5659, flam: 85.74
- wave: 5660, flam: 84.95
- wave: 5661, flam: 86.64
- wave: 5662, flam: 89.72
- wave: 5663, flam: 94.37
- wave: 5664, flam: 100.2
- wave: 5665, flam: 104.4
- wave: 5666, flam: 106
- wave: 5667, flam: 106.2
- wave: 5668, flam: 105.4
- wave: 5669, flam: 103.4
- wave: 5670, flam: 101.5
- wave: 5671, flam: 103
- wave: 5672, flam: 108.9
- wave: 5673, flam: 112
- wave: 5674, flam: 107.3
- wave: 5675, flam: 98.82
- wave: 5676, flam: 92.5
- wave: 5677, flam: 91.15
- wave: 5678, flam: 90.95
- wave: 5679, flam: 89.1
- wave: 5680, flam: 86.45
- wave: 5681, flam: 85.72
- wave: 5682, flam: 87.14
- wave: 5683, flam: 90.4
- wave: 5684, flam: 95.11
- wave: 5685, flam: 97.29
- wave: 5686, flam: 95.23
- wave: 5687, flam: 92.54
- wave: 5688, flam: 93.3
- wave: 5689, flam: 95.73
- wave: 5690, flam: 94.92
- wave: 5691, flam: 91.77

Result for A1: -0.04 mag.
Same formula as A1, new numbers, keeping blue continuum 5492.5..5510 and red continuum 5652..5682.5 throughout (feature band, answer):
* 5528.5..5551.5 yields -0.052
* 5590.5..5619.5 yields 0.010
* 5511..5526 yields 0.066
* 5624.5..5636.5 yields 0.094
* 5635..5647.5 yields 0.008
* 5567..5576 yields -0.030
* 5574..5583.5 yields -0.007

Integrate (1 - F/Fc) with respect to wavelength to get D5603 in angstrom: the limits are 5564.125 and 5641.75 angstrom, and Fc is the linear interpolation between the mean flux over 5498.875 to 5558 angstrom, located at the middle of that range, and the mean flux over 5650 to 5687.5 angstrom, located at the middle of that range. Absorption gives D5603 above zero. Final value 1.06 angstrom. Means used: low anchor 94.6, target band 93.3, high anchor 94.5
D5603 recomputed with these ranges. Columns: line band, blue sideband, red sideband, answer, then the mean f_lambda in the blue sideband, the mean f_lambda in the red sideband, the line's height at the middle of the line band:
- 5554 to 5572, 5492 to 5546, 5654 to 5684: -0.3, 93.9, 95.3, 94.3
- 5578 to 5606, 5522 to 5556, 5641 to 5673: 0.5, 97.1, 94.7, 96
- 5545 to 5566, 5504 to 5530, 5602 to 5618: -1.5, 91.3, 91.3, 91.3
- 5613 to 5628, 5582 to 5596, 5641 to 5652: 0.0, 94.5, 93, 93.7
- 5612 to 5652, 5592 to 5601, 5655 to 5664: 0.6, 98.1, 89.3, 93.2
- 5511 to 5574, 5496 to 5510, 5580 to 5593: -1.0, 94.1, 94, 94.1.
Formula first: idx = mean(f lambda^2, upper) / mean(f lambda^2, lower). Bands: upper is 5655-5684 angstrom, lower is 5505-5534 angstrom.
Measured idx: 1.09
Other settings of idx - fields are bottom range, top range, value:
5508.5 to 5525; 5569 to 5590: 1.10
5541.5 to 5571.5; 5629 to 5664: 0.96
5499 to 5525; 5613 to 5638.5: 1.05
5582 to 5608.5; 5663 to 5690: 1.07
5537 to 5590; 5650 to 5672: 1.02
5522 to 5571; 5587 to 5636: 0.97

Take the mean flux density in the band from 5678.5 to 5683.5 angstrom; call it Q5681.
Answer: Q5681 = 87.8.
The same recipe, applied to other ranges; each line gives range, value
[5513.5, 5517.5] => 88.2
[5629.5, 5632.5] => 83.7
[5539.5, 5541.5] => 92.6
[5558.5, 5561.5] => 98.1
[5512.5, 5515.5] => 88.1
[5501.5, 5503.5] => 93.2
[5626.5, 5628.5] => 93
